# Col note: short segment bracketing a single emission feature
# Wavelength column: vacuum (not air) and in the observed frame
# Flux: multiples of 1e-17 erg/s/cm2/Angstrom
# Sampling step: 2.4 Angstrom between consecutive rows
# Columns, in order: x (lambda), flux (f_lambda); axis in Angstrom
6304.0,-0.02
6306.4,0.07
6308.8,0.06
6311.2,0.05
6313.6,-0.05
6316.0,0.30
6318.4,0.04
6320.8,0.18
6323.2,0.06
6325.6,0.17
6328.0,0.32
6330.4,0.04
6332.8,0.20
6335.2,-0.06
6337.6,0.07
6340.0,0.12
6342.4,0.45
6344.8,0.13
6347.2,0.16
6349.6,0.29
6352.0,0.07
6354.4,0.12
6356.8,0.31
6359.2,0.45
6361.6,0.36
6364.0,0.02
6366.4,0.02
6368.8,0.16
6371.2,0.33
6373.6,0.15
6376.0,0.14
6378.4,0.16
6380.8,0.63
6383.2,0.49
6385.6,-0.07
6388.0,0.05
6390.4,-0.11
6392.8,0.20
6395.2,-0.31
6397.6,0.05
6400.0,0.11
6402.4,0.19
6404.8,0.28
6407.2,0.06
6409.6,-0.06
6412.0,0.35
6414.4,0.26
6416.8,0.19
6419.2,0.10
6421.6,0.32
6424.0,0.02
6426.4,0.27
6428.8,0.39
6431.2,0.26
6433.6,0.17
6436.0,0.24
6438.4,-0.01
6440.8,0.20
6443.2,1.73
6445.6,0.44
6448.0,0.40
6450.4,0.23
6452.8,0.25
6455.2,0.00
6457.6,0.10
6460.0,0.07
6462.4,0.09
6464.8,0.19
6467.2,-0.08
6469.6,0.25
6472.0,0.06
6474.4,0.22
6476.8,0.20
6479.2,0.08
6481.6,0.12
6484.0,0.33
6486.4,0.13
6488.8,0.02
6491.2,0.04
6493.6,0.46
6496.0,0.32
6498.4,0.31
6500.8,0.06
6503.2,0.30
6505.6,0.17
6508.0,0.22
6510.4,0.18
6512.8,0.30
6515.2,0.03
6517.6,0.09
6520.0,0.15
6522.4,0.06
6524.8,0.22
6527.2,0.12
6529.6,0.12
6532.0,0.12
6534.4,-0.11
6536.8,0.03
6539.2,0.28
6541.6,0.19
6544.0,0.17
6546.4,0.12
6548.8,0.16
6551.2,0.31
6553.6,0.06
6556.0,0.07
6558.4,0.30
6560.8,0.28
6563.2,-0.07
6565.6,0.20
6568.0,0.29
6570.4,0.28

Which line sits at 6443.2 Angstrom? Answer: [O III]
